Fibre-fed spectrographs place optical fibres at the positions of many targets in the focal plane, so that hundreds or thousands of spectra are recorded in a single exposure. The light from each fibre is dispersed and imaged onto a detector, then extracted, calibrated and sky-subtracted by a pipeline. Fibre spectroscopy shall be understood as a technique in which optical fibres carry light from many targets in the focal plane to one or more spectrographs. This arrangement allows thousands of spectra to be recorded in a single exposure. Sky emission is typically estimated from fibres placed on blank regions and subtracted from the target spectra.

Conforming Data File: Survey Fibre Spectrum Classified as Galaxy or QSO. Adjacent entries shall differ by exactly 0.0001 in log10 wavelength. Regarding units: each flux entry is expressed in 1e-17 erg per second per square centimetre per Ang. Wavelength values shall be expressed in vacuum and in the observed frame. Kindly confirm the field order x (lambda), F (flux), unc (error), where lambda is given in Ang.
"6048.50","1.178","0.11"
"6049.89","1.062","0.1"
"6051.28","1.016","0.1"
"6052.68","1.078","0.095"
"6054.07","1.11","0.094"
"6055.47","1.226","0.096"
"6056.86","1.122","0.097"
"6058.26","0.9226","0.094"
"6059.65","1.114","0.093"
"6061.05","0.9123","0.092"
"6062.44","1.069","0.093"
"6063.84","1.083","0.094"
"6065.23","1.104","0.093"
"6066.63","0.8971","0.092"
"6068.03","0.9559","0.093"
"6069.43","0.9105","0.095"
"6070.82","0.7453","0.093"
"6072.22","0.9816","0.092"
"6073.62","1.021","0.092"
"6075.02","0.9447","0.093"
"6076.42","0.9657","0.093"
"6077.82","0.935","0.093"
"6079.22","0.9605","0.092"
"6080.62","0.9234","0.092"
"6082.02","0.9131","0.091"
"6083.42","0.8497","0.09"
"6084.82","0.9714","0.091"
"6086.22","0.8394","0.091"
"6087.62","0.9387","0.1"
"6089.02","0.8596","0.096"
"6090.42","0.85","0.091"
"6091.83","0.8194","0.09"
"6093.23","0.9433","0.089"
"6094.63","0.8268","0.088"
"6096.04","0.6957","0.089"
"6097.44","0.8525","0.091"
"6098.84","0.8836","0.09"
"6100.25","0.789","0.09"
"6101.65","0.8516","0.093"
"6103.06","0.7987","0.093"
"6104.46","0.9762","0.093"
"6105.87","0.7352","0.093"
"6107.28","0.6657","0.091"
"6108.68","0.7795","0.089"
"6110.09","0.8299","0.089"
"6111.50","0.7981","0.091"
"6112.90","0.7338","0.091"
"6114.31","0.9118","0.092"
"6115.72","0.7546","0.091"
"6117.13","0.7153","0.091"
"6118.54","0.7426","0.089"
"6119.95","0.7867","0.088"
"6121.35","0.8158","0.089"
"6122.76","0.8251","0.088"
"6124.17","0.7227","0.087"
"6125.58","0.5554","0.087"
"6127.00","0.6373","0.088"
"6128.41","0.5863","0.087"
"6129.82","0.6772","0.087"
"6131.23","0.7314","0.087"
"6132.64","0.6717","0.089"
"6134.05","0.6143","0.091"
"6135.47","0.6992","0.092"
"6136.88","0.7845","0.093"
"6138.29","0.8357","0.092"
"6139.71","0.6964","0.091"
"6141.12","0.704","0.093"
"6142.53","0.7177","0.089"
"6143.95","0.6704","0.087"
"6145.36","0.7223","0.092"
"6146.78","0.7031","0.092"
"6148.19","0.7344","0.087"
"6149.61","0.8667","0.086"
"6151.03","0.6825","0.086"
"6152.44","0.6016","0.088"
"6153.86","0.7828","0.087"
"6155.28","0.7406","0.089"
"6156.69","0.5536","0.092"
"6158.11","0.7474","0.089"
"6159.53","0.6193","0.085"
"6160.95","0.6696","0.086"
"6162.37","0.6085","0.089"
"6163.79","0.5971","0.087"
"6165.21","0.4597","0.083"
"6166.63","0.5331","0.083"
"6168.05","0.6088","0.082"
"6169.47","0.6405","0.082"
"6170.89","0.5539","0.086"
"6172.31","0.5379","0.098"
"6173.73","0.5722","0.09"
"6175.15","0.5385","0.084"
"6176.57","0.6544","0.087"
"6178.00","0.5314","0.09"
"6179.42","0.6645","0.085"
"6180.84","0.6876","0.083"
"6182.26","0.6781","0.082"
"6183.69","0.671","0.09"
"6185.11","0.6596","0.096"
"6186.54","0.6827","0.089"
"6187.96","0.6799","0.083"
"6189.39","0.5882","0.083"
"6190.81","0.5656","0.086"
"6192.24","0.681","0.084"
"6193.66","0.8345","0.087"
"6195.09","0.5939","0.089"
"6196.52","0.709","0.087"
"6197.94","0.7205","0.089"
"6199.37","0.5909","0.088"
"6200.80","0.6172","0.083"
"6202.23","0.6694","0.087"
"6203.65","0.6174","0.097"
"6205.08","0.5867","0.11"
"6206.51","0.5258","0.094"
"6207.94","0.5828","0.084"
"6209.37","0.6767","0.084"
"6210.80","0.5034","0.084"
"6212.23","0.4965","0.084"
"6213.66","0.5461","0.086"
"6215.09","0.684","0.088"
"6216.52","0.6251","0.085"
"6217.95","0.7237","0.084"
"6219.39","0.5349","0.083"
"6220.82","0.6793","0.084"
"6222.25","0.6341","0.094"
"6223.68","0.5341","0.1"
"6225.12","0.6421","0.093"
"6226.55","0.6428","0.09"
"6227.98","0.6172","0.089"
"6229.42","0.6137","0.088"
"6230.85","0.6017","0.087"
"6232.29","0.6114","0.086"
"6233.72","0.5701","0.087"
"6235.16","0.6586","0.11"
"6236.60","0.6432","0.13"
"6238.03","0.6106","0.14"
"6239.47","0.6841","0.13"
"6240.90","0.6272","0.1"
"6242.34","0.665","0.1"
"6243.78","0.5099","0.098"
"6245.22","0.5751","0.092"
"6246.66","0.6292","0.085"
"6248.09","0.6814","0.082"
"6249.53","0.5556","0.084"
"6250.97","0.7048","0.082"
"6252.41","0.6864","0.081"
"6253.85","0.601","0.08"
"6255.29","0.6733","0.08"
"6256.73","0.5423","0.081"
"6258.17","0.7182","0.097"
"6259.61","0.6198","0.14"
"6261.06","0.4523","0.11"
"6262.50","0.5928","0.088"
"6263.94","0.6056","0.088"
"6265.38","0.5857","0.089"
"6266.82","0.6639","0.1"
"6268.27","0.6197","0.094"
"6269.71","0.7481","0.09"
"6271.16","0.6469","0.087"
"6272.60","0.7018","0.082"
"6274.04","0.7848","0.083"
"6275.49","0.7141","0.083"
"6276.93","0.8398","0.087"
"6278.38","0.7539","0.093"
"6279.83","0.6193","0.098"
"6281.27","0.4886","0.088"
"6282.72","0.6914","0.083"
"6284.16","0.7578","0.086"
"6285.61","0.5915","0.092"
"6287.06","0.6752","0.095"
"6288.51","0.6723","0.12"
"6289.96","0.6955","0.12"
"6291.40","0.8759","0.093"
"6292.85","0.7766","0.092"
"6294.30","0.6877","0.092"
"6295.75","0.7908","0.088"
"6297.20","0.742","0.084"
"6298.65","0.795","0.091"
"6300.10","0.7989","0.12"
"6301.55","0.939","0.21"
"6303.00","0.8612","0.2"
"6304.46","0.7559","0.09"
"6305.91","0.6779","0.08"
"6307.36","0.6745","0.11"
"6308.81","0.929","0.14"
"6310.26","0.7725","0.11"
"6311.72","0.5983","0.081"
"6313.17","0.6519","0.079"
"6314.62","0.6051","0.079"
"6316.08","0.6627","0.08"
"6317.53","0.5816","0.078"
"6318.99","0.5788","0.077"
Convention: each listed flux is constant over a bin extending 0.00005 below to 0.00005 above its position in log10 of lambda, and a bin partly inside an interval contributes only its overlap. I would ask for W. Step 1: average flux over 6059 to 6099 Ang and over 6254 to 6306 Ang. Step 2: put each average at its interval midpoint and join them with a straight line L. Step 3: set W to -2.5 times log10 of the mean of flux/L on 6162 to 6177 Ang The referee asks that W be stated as 0.40 mag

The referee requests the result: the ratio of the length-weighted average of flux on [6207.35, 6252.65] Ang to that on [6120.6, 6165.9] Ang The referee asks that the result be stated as 0.90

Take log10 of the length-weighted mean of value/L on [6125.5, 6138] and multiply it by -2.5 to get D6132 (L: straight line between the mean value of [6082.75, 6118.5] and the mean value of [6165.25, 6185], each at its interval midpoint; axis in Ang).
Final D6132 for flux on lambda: 0.09 mag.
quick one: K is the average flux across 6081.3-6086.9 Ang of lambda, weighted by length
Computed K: 0.894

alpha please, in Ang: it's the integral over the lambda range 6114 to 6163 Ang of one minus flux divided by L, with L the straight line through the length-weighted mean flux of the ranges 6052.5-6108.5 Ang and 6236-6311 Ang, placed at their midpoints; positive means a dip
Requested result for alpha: 8.2 Ang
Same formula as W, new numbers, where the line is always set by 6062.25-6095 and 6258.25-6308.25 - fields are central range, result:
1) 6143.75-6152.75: 0.18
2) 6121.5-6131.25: 0.27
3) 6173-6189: 0.27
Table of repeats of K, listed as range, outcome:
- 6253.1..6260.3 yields 0.631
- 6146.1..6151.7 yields 0.747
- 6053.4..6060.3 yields 1.1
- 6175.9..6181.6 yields 0.635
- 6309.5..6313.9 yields 0.677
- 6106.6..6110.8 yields 0.759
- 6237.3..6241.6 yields 0.642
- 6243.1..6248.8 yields 0.6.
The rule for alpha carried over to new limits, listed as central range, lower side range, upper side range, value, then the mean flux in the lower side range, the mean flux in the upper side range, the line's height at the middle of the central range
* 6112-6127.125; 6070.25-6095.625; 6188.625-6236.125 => 1.3 Ang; 0.903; 0.621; 0.823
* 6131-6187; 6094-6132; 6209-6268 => 4.0 Ang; 0.765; 0.615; 0.71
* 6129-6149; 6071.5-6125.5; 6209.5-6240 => 1.5 Ang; 0.844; 0.613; 0.77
